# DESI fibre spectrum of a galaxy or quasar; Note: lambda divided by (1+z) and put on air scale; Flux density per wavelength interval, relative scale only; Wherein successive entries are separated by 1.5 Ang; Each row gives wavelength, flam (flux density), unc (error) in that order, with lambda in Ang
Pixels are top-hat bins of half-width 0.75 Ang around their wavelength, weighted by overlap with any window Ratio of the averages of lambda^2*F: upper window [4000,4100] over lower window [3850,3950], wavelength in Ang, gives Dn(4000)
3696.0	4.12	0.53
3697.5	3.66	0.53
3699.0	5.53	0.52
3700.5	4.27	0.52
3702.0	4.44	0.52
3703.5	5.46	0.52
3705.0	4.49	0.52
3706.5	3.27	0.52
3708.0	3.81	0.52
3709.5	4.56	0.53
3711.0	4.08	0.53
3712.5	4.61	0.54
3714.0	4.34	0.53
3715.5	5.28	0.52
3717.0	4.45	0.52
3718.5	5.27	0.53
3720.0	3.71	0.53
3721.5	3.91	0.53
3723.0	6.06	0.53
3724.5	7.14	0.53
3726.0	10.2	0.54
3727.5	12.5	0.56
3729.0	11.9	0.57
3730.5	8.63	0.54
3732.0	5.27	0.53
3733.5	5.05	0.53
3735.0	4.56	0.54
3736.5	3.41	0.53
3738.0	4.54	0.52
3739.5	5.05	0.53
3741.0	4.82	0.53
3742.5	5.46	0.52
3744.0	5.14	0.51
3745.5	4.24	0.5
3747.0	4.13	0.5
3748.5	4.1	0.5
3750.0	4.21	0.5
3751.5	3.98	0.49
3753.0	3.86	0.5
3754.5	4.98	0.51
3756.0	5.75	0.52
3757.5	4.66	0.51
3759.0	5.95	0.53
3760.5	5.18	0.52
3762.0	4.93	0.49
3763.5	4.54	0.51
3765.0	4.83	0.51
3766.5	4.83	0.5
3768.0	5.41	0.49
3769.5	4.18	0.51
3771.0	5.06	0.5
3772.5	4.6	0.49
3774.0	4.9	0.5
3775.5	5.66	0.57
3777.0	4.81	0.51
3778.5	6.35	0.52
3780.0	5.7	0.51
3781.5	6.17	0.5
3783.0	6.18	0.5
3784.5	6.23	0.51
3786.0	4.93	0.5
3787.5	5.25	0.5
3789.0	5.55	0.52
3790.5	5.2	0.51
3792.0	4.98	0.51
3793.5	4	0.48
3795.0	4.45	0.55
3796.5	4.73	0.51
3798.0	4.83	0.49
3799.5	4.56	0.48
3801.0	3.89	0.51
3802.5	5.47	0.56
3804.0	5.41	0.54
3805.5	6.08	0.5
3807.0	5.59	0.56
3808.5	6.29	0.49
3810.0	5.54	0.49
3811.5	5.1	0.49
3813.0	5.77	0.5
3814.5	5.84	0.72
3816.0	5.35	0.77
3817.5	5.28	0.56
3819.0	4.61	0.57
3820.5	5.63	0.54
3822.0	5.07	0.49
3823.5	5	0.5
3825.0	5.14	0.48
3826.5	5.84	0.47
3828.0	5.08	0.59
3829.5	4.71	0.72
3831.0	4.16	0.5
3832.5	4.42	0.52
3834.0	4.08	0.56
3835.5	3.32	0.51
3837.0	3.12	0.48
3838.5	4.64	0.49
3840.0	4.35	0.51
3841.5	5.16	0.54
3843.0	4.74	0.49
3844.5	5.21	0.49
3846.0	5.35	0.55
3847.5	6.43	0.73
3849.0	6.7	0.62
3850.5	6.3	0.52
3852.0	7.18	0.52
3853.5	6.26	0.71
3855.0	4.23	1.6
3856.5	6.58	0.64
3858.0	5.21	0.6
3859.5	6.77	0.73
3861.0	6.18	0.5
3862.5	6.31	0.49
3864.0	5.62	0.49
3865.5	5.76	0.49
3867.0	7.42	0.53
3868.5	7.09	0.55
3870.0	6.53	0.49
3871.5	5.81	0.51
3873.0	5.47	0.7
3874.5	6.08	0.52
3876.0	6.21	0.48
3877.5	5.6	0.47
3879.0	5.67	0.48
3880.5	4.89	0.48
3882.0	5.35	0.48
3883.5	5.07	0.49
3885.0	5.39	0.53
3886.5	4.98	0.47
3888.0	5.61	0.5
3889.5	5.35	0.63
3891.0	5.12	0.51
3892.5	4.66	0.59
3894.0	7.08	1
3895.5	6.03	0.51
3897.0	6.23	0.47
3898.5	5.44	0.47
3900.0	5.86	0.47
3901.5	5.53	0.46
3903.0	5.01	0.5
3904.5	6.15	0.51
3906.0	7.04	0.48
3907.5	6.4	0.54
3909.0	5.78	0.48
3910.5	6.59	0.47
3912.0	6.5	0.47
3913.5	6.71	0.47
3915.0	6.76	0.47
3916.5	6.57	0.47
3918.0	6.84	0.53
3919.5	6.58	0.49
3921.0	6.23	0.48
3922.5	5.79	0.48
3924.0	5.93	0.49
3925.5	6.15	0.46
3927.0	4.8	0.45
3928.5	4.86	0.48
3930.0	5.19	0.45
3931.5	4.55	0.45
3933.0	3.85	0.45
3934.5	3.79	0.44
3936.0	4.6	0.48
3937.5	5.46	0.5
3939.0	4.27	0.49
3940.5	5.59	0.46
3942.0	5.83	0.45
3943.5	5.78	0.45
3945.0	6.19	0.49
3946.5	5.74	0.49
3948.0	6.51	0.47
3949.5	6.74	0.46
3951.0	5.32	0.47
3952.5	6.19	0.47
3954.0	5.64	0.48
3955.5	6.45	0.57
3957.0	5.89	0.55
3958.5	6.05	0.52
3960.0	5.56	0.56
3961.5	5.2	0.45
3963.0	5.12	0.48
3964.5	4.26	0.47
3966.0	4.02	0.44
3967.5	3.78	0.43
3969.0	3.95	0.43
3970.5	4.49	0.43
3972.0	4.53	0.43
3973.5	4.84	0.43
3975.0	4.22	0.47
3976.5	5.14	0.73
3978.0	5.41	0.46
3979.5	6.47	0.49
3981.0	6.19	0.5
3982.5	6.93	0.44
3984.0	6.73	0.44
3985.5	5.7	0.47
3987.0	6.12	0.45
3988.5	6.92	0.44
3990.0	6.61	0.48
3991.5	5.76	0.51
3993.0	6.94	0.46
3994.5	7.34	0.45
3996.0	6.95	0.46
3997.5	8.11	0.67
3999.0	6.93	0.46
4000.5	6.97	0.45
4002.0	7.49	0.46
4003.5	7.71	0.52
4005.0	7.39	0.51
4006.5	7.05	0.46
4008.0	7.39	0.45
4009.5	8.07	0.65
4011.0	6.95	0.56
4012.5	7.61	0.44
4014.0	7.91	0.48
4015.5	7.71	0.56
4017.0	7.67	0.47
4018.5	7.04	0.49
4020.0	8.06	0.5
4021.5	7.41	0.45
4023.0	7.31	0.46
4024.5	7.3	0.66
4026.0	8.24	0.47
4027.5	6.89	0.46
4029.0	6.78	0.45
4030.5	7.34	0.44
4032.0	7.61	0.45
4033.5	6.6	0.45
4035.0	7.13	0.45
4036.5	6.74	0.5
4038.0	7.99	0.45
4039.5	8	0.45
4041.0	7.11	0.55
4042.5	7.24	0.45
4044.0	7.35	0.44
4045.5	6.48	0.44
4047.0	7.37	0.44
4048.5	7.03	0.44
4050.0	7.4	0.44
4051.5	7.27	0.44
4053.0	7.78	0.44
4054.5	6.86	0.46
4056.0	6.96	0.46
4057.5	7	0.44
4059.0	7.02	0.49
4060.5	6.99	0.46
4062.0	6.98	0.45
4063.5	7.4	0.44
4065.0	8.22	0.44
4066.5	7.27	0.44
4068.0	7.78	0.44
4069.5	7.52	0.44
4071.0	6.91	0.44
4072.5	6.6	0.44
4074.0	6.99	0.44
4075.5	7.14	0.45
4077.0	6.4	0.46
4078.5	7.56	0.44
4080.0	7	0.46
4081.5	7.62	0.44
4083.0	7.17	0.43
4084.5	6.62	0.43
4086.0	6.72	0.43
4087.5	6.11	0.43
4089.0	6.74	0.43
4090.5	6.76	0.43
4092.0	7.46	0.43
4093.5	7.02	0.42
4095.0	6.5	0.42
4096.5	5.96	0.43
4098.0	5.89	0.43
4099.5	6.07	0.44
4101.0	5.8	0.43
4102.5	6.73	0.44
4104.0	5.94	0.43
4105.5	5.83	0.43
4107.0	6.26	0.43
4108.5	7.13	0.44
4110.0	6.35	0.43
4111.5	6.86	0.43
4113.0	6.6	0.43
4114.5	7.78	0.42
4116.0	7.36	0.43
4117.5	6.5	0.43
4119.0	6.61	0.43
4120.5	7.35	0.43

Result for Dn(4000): 1.3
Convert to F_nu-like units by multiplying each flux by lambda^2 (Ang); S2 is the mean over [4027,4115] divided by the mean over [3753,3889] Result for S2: 1.48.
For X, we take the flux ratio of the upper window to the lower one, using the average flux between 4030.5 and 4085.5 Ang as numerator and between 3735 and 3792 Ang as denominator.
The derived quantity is 1.44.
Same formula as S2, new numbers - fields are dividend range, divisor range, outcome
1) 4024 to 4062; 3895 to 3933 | 1.30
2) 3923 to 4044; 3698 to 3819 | 1.34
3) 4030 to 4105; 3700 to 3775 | 1.59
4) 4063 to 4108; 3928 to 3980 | 1.40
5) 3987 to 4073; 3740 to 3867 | 1.57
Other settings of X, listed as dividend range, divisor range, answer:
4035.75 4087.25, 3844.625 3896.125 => 1.22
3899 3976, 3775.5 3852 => 1.06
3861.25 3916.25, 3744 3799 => 1.19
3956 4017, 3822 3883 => 1.13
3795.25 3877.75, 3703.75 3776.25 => 1.04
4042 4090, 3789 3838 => 1.43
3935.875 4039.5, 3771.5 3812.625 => 1.21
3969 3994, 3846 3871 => 0.92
